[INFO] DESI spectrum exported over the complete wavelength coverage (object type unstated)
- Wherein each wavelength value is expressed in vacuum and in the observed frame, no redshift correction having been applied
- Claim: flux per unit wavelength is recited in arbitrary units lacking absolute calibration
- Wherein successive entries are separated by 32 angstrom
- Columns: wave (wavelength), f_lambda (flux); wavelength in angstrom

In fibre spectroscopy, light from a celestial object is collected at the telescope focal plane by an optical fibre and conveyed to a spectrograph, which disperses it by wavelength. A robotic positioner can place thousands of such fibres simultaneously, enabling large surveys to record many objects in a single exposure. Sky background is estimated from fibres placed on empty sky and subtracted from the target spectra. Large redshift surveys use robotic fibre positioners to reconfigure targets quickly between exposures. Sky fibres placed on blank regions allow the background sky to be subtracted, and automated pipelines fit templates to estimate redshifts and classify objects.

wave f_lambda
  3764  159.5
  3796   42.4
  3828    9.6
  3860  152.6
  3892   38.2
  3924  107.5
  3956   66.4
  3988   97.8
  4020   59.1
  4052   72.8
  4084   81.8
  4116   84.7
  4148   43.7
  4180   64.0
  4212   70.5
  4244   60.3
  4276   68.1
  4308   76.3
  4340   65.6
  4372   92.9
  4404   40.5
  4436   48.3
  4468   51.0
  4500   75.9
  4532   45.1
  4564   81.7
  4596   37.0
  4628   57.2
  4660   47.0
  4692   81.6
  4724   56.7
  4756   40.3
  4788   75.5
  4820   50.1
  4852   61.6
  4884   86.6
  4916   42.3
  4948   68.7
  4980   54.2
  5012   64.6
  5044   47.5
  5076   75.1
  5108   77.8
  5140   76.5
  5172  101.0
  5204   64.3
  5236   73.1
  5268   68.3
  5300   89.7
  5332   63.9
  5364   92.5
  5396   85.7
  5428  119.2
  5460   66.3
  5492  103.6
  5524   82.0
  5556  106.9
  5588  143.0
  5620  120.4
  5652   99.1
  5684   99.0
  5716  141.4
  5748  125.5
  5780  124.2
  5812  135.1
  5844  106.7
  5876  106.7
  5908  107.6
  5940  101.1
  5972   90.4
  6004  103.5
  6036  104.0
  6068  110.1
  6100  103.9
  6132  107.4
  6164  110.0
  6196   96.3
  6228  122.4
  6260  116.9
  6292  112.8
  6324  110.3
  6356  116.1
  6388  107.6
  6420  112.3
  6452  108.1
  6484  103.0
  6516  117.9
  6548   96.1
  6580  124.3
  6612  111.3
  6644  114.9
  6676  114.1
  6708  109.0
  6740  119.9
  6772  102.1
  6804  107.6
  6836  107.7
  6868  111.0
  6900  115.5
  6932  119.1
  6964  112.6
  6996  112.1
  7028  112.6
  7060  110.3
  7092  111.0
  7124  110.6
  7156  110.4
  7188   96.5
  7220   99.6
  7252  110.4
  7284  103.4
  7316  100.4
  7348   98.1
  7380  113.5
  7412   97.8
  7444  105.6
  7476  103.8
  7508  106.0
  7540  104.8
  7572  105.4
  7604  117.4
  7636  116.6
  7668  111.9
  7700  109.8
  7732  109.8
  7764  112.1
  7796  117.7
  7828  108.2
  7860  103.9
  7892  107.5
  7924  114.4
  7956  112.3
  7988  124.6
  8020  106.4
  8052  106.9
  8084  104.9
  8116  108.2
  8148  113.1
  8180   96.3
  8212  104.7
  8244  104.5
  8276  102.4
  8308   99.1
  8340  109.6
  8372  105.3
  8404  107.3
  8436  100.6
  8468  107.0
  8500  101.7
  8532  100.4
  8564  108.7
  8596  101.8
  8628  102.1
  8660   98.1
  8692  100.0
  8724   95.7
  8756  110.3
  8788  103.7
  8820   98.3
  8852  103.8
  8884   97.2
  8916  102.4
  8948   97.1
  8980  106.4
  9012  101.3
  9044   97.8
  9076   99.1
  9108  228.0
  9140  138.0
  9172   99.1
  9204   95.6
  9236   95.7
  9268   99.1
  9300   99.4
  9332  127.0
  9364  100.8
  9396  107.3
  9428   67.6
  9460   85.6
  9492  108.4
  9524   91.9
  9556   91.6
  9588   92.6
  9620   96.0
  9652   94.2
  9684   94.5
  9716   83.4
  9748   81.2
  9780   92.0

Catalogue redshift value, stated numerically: 0.39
